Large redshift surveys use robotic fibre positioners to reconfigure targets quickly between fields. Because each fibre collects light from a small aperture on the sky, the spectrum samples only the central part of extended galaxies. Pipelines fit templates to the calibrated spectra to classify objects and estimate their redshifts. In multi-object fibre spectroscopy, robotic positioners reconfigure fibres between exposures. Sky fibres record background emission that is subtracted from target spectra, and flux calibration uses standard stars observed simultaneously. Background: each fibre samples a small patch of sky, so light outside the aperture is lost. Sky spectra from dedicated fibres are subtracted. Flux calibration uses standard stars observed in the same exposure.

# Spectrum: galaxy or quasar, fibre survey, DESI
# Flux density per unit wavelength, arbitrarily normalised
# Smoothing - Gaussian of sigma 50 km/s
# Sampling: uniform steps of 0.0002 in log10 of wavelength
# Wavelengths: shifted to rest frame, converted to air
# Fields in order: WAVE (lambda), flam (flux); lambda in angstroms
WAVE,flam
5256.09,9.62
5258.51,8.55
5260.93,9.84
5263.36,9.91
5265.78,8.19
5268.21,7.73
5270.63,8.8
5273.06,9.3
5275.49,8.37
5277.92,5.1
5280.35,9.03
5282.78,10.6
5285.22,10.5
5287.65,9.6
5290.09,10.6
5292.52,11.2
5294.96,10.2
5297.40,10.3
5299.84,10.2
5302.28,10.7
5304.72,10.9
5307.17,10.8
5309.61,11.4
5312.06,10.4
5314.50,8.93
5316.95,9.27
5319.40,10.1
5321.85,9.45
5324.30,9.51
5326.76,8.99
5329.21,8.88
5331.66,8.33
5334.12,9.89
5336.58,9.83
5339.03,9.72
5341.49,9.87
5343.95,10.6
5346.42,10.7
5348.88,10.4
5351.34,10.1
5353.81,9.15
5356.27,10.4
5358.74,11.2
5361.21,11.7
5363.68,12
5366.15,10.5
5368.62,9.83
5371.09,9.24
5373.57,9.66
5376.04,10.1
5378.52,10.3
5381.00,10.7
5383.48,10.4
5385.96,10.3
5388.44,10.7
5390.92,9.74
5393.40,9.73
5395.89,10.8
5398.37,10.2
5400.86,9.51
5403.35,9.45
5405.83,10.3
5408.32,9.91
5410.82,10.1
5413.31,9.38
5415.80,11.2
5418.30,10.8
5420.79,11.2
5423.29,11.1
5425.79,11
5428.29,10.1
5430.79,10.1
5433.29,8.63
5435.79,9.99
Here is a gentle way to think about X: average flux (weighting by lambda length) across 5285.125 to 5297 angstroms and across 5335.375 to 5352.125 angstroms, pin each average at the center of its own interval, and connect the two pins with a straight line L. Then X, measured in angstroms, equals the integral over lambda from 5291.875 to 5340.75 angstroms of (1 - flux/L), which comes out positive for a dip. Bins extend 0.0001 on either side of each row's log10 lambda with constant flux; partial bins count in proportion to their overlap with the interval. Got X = 1.7 angstroms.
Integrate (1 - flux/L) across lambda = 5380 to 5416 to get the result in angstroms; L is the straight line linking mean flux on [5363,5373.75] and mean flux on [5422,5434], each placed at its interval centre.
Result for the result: 0.4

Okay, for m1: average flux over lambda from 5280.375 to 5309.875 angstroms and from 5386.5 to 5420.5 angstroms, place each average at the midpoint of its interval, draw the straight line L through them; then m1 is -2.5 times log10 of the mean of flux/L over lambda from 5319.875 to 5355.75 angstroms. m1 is 0.07 mag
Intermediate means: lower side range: 10.5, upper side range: 10.2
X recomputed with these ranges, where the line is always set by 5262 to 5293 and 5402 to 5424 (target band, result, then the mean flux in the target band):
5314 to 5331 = 0.42 angstroms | 9.29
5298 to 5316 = -2.06 angstroms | 10.5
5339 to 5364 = -1.85 angstroms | 10.5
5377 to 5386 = -0.32 angstroms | 10.4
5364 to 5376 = -0.05 angstroms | 10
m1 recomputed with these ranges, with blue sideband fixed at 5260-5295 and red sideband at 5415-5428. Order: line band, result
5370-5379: 0.067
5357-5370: -0.074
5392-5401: 0.058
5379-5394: 0.028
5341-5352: -0.033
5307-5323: -0.036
